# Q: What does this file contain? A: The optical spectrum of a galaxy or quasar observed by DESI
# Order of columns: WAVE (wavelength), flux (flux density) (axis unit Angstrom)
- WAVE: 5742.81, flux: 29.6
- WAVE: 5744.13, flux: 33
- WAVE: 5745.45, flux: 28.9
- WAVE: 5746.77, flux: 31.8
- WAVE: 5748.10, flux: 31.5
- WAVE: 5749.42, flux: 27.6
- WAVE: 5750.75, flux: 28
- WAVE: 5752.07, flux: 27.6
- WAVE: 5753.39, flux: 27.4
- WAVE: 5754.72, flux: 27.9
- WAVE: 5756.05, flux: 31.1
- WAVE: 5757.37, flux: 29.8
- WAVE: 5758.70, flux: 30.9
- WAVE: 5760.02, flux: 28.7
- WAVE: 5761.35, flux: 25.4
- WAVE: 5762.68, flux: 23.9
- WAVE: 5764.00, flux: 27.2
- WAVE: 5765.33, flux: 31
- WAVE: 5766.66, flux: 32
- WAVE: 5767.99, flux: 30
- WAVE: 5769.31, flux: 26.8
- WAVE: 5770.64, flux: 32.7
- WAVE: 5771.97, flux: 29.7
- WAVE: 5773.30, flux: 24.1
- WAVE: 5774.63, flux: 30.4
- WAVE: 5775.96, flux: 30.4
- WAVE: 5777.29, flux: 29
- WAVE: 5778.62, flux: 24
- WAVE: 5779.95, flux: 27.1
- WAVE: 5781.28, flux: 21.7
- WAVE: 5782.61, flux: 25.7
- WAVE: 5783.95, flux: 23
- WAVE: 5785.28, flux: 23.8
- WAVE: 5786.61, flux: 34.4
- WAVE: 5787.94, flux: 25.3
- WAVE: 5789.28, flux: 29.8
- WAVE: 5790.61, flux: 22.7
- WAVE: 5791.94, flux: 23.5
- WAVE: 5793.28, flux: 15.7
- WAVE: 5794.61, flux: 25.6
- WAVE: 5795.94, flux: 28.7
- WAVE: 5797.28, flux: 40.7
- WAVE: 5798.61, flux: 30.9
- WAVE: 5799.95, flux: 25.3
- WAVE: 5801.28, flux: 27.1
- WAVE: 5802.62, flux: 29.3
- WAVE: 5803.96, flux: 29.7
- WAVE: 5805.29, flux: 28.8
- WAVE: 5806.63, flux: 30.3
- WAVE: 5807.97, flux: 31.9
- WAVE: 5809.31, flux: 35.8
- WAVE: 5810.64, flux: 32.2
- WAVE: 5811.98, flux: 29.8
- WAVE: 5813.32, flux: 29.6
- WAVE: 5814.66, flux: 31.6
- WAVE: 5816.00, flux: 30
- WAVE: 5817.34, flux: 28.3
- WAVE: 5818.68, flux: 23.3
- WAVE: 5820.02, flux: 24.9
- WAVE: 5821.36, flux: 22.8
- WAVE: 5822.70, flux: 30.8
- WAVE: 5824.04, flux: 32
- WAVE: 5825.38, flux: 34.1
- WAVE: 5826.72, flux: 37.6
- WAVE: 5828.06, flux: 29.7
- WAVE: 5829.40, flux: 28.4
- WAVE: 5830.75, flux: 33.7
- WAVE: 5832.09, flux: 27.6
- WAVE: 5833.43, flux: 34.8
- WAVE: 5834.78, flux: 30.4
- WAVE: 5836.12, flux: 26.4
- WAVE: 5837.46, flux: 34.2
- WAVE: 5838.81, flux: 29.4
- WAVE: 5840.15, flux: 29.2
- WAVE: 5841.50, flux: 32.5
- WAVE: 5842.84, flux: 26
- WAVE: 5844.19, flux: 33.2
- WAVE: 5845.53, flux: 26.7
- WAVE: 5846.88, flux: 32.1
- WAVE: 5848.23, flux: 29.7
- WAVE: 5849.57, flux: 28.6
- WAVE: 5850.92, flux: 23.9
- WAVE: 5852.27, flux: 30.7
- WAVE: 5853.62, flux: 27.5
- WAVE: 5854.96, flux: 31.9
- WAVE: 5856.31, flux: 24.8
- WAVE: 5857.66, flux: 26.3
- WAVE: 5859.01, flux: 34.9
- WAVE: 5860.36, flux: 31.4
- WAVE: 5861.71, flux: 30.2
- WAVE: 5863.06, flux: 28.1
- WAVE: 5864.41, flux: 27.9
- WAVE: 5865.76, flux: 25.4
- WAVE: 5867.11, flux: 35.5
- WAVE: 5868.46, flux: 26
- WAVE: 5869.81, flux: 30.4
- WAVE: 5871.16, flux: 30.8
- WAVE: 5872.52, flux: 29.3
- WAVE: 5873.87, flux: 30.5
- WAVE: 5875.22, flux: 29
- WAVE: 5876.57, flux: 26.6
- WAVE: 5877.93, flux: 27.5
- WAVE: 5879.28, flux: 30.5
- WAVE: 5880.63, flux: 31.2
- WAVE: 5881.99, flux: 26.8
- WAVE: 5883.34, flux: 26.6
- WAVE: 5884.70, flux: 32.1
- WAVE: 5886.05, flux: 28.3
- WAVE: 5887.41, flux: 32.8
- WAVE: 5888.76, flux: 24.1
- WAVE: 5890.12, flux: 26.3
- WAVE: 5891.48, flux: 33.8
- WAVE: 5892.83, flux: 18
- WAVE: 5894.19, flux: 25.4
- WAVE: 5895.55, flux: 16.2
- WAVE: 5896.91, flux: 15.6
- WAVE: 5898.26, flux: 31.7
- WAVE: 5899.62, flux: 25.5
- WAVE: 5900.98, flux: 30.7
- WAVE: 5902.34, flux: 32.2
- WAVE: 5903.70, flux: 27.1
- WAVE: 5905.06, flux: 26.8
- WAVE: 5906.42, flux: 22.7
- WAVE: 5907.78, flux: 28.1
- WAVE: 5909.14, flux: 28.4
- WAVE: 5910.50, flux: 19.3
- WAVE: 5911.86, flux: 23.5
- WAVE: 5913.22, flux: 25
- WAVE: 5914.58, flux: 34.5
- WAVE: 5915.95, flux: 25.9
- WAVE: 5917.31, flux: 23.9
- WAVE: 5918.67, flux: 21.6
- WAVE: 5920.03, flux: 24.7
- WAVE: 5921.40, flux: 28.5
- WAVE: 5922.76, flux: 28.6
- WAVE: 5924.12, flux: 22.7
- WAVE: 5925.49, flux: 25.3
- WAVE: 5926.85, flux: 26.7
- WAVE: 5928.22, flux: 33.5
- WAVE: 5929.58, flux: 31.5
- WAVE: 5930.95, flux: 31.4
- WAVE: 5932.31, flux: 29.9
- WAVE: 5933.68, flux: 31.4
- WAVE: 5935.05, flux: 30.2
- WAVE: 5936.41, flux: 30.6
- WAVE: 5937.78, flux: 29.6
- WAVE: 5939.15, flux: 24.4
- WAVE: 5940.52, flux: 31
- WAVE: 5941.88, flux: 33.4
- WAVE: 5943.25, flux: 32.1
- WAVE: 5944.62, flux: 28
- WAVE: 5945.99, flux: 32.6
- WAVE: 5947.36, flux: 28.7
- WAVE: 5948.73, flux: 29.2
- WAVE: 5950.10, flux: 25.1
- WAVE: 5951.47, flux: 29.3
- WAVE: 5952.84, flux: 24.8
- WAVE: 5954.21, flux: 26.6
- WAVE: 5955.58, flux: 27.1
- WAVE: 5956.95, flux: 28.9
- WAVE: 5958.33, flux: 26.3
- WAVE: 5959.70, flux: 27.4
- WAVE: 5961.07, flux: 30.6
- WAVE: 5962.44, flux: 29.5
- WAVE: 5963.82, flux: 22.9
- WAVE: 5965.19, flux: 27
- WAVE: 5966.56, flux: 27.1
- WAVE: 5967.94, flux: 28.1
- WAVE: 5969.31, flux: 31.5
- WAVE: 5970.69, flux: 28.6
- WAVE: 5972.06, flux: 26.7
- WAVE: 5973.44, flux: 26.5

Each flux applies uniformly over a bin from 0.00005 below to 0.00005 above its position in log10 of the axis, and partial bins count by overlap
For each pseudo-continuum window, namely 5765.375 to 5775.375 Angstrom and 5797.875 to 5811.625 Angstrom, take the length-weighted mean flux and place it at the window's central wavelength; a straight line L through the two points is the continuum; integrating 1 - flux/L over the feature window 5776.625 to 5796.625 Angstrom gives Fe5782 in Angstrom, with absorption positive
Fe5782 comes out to 3.0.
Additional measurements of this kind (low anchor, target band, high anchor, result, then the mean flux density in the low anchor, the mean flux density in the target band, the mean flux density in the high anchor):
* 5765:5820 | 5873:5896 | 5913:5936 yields 0.49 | 28.3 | 27.5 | 28.1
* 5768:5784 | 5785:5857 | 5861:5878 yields -2.76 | 27.3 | 29.2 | 29.1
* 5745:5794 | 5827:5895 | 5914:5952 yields -2.32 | 27.6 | 29.2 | 28.7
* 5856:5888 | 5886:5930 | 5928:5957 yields 4.68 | 29.3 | 26.3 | 29.5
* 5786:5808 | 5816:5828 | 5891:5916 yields -0.77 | 28.1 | 29.3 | 25.7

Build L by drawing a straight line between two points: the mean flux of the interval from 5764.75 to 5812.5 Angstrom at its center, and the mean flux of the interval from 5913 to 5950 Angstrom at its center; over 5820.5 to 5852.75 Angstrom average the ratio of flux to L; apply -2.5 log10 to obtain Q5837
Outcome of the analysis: -0.06 mag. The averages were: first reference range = 28.3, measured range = 30.2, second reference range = 28.7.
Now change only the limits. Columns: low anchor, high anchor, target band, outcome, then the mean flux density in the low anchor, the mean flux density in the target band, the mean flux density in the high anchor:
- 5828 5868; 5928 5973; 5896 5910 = 0.10 mag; 29.7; 26.6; 28.9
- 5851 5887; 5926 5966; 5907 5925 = 0.13 mag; 29.2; 25.7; 28.9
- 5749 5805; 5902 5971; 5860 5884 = -0.05 mag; 27.8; 29.1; 27.9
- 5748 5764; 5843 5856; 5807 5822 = -0.01 mag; 28.2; 29.1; 29.1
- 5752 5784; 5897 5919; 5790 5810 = -0.03 mag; 28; 28.4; 26.5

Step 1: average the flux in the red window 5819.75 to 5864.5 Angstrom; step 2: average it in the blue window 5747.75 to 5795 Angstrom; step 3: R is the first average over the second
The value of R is 1.09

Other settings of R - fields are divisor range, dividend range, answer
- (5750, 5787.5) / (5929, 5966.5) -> 1.03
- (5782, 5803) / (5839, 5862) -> 1.09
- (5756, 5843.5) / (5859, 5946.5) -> 0.97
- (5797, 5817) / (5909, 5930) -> 0.86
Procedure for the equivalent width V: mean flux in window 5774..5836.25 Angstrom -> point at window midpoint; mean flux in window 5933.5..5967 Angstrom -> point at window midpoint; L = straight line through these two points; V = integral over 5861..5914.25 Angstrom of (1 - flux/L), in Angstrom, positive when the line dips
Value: 2.3 Angstrom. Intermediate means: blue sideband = 28.7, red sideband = 28.5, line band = 27.4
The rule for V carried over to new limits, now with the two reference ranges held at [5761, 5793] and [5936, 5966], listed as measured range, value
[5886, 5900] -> 1.43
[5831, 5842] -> -1.24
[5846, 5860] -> -0.70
